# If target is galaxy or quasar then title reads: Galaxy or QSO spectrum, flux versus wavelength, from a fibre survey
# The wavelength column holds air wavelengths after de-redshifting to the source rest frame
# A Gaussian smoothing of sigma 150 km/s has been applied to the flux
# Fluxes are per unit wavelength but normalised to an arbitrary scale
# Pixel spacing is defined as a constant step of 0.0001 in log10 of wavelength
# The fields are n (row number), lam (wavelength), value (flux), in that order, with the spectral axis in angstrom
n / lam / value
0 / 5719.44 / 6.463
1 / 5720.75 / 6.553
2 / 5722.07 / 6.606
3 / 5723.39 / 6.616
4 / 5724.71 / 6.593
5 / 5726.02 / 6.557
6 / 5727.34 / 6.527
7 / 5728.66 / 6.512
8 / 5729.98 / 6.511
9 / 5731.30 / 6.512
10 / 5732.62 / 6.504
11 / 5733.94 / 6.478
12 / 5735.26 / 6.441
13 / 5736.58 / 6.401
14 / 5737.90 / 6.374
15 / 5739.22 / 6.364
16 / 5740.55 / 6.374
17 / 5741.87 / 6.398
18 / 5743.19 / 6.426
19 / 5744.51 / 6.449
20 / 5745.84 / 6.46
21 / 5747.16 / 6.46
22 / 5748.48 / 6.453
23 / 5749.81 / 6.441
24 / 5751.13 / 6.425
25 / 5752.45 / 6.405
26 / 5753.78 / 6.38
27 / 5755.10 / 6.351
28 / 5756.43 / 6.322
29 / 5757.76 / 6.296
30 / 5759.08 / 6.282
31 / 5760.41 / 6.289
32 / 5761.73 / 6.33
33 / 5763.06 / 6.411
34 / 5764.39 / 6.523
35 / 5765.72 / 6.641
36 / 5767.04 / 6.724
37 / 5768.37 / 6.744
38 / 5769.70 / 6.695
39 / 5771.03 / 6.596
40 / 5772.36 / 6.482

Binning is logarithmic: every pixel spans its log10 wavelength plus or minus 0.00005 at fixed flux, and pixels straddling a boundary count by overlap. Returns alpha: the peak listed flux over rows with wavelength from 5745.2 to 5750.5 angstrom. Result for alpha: 6.46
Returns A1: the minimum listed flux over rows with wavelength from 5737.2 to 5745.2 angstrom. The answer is 6.364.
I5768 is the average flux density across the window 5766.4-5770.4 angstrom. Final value 6.71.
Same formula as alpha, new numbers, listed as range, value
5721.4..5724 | 6.616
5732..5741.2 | 6.504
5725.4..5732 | 6.557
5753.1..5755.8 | 6.38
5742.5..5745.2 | 6.449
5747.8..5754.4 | 6.453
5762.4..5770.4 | 6.744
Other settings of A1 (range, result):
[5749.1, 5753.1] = 6.405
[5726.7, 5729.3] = 6.512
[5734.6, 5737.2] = 6.401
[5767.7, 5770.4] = 6.695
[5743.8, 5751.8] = 6.425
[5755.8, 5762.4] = 6.282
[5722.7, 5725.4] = 6.593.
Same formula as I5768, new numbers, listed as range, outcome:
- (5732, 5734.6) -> 6.49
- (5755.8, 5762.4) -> 6.3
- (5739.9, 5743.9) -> 6.41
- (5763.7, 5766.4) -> 6.59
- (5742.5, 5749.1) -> 6.45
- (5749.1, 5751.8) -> 6.44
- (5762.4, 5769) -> 6.61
